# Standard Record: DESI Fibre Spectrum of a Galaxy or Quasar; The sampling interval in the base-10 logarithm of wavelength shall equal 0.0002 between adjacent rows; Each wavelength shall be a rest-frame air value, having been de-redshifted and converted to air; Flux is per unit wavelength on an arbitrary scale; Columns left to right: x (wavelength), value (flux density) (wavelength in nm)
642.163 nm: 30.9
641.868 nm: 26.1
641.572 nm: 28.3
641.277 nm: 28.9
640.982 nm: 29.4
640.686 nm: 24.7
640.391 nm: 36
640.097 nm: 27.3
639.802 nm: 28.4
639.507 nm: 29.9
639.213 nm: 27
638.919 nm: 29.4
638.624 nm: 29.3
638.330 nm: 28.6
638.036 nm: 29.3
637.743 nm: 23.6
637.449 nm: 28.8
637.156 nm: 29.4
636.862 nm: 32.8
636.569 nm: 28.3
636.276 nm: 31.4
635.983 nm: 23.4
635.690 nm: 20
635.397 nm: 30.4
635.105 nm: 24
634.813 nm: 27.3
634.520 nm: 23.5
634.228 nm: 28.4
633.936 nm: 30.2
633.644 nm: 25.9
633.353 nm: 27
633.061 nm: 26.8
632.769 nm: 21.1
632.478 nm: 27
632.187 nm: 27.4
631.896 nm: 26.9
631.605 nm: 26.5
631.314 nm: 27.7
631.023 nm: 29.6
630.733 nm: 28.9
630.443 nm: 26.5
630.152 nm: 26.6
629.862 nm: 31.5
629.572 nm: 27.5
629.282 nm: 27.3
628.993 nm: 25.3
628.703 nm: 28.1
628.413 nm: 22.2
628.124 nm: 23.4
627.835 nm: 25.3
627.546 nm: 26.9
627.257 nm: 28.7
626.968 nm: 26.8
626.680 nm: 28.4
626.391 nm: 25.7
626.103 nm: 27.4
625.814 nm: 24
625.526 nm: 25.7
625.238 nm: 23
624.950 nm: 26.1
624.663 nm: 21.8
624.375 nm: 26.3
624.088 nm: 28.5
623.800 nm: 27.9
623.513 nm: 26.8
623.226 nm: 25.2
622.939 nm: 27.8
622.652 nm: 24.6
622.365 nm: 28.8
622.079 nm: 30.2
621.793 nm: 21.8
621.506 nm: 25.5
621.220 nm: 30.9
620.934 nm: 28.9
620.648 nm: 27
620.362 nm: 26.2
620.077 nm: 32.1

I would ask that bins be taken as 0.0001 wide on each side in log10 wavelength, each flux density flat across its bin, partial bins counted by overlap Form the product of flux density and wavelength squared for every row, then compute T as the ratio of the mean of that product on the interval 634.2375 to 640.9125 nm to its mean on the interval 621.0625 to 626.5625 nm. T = 1.11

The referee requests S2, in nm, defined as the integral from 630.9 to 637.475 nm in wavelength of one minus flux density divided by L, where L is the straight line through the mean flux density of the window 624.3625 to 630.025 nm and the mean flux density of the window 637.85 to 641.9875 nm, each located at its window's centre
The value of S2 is 0.11 nm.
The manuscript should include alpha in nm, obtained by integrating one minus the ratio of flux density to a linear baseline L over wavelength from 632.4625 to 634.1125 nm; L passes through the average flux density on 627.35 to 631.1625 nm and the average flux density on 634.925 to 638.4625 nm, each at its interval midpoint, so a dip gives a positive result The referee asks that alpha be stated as 0.05 nm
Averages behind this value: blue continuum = 26.9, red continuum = 27.5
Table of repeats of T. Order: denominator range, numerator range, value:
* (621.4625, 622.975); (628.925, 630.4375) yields 1.07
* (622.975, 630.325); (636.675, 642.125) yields 1.14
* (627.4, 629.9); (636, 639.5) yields 1.13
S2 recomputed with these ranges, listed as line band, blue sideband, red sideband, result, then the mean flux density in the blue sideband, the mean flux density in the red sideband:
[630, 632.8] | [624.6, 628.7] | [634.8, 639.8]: -0.05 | 25.6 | 27.9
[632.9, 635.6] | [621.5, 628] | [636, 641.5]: 0.11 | 26.2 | 28.9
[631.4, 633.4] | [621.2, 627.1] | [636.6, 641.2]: 0.12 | 26.2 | 28.9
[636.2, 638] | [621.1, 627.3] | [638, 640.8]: -0.02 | 26.4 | 29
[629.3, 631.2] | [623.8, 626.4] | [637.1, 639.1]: -0.12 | 25.5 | 28.3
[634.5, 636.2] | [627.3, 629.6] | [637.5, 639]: 0.14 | 25.8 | 28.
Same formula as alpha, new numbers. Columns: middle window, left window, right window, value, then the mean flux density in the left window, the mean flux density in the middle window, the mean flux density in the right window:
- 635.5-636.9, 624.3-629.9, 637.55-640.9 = 0.05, 26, 26.8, 28.5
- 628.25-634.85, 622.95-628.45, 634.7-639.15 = -0.01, 25.9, 26.9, 27.7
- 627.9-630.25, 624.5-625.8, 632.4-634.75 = -0.12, 24.2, 26.5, 26.2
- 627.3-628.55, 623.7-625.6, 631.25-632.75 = 0.06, 25.6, 24.8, 26.6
